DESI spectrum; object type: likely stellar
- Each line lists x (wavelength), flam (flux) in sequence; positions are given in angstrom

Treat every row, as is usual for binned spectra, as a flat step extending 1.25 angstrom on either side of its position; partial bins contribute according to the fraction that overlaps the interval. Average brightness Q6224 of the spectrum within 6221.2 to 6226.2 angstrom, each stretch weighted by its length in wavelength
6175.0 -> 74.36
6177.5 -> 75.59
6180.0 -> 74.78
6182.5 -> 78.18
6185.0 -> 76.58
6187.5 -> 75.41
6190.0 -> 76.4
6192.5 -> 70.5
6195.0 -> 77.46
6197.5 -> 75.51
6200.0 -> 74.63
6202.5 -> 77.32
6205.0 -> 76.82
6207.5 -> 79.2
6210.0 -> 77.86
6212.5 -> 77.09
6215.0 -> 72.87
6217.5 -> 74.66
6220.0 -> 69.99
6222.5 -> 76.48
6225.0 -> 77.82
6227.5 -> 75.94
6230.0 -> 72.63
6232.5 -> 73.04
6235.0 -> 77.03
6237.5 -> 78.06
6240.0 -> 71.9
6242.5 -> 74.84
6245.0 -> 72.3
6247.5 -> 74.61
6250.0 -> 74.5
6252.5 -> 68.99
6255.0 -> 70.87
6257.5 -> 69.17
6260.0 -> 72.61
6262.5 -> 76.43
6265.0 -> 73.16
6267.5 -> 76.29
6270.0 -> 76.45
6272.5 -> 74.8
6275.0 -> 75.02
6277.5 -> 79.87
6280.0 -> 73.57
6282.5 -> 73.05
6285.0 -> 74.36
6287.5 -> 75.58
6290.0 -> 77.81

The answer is 77.1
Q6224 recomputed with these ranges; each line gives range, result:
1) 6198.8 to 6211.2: 77.2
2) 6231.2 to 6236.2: 75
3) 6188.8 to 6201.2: 74.9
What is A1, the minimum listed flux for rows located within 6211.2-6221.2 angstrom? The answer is 69.99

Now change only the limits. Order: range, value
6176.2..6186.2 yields 74.78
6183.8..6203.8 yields 70.5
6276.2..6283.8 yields 73.05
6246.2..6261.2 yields 68.99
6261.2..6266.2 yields 73.16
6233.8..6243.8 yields 71.9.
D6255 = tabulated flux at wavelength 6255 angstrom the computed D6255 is 70.87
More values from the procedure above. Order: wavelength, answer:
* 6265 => 73.16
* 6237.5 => 78.06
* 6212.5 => 77.09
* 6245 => 72.3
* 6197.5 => 75.51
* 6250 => 74.5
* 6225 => 77.82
